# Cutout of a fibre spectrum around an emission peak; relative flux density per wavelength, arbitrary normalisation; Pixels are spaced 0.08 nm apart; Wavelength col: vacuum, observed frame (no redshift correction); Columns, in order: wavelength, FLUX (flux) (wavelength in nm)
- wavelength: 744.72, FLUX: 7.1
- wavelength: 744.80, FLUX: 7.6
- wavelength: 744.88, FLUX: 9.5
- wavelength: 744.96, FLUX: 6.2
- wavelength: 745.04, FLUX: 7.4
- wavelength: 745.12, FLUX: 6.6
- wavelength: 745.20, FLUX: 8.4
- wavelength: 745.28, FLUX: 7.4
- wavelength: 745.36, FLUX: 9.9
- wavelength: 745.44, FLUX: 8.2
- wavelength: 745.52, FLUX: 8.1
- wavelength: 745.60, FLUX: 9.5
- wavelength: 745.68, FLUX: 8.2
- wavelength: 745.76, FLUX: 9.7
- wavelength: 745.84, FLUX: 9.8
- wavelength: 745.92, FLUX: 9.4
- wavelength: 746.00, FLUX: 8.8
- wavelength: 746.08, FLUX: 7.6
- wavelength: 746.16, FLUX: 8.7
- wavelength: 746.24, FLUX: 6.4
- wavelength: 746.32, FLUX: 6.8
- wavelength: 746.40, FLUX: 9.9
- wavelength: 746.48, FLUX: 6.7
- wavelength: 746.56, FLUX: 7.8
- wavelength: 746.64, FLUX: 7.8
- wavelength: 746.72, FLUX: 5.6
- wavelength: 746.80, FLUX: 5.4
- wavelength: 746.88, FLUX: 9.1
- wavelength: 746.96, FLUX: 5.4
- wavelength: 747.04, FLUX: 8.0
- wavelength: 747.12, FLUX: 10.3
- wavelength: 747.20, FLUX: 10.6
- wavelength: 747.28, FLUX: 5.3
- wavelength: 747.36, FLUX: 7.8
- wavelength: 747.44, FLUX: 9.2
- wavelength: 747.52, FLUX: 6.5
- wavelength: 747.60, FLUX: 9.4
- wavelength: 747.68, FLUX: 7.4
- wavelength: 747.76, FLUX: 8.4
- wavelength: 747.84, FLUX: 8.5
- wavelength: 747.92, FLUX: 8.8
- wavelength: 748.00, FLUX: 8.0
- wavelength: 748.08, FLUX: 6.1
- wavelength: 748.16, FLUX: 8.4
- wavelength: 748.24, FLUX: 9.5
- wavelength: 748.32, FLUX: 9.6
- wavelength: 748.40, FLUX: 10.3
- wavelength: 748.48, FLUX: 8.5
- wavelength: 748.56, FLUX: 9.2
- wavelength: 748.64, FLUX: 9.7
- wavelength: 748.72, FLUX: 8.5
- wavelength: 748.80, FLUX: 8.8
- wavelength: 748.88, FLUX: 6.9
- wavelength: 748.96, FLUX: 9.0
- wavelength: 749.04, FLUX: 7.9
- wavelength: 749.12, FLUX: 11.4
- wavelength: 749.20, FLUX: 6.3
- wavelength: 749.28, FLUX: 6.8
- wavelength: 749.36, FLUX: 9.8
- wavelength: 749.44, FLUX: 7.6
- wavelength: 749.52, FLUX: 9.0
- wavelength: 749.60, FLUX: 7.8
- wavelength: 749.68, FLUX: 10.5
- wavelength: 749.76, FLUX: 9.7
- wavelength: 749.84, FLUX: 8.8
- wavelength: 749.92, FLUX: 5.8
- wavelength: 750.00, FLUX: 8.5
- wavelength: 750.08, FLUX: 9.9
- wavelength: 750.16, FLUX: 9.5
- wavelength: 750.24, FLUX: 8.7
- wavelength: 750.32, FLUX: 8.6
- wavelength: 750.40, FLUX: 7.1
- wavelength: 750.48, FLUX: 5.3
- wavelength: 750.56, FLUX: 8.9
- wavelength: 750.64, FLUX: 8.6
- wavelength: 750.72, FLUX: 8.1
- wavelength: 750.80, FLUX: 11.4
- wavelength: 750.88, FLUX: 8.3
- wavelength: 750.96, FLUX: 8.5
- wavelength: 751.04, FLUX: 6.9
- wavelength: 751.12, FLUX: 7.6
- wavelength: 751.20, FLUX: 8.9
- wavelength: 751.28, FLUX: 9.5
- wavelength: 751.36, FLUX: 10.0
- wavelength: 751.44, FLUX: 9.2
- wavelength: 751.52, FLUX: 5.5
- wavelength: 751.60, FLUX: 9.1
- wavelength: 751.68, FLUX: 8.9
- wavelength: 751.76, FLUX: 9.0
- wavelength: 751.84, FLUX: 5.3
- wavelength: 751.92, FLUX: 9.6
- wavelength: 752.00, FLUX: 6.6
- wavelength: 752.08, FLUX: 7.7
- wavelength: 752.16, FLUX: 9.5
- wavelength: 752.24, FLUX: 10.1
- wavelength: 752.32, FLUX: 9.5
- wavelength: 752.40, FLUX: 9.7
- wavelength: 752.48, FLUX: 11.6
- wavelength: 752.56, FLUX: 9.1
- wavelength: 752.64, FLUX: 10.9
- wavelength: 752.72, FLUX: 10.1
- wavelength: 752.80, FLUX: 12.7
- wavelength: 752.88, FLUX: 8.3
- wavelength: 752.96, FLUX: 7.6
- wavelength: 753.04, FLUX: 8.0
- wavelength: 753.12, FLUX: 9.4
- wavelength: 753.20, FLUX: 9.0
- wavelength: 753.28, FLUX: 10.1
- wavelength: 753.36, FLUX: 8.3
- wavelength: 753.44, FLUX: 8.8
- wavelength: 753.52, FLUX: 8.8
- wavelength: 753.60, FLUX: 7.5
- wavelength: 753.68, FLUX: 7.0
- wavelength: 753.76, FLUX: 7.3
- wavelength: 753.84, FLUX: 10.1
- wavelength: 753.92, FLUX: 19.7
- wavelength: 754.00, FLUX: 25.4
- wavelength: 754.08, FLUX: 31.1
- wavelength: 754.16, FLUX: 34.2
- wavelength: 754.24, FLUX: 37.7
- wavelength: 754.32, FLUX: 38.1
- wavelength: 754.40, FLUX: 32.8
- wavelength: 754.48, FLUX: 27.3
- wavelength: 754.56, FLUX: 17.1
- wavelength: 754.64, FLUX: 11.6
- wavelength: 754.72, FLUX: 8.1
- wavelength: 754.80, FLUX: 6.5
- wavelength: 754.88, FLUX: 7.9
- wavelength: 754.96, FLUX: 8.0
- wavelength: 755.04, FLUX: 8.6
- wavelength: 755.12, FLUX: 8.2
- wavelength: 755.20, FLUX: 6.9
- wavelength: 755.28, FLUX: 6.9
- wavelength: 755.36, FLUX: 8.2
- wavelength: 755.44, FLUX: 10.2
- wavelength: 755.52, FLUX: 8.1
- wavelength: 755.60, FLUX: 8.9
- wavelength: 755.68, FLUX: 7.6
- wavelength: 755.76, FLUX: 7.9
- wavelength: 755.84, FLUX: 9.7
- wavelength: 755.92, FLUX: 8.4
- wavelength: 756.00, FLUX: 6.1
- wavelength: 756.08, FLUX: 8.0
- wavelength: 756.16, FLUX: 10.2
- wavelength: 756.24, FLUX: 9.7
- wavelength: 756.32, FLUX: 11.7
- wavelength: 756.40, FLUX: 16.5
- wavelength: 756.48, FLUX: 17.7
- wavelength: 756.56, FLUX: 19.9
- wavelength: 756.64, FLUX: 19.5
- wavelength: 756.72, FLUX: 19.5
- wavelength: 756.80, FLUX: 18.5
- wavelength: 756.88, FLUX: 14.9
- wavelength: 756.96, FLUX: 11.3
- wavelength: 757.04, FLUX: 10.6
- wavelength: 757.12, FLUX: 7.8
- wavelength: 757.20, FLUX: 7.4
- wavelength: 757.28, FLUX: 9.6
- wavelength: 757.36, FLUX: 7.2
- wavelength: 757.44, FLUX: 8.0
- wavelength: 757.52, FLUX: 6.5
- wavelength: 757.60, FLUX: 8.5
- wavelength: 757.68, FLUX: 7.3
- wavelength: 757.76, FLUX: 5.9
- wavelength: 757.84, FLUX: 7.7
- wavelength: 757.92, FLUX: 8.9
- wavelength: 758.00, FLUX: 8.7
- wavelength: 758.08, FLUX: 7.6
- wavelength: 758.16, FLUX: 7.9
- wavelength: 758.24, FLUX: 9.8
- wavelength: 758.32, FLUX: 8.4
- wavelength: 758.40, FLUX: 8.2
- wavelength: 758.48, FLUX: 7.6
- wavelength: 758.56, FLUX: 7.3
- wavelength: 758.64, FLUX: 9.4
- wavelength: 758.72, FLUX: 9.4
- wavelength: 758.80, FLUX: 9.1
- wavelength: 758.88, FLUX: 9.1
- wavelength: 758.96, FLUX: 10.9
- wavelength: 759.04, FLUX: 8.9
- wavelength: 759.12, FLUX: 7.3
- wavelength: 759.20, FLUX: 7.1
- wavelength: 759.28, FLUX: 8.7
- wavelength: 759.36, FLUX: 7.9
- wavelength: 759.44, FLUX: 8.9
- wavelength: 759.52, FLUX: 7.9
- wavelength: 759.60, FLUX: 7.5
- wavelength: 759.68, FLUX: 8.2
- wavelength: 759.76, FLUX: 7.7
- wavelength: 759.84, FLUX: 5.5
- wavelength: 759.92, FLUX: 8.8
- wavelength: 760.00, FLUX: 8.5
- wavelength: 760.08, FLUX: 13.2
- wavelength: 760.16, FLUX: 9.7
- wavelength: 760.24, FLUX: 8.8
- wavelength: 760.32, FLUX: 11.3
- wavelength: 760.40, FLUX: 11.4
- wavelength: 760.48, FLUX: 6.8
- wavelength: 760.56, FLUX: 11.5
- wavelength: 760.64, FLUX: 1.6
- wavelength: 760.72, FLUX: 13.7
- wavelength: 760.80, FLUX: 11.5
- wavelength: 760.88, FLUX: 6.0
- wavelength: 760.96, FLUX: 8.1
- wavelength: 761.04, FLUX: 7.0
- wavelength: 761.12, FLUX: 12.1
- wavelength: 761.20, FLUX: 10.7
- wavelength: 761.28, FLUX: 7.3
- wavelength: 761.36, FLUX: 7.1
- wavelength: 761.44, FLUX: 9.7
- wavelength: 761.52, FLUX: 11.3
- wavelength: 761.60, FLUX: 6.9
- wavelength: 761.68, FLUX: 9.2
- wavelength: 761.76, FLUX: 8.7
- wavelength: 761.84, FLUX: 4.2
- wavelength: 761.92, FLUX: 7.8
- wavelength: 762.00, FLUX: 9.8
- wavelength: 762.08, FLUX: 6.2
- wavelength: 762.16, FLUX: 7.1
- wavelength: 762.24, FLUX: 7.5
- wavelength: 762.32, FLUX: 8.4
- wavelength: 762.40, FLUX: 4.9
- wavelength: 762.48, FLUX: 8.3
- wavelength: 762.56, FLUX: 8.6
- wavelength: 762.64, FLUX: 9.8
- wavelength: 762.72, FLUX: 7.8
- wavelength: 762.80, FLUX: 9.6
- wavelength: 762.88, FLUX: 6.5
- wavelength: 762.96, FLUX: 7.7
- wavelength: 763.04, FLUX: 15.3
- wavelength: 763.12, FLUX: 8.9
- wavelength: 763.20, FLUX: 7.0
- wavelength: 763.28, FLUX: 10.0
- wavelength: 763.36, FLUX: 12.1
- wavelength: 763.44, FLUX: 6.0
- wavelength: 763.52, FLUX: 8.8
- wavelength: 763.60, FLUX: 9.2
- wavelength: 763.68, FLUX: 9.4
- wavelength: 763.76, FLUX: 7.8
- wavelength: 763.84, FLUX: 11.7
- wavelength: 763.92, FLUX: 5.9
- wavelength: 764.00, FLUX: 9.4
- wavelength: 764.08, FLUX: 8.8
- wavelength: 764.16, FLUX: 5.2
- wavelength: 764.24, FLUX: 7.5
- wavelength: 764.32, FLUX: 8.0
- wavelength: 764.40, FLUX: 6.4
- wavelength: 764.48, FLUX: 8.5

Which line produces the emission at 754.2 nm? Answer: H-alpha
